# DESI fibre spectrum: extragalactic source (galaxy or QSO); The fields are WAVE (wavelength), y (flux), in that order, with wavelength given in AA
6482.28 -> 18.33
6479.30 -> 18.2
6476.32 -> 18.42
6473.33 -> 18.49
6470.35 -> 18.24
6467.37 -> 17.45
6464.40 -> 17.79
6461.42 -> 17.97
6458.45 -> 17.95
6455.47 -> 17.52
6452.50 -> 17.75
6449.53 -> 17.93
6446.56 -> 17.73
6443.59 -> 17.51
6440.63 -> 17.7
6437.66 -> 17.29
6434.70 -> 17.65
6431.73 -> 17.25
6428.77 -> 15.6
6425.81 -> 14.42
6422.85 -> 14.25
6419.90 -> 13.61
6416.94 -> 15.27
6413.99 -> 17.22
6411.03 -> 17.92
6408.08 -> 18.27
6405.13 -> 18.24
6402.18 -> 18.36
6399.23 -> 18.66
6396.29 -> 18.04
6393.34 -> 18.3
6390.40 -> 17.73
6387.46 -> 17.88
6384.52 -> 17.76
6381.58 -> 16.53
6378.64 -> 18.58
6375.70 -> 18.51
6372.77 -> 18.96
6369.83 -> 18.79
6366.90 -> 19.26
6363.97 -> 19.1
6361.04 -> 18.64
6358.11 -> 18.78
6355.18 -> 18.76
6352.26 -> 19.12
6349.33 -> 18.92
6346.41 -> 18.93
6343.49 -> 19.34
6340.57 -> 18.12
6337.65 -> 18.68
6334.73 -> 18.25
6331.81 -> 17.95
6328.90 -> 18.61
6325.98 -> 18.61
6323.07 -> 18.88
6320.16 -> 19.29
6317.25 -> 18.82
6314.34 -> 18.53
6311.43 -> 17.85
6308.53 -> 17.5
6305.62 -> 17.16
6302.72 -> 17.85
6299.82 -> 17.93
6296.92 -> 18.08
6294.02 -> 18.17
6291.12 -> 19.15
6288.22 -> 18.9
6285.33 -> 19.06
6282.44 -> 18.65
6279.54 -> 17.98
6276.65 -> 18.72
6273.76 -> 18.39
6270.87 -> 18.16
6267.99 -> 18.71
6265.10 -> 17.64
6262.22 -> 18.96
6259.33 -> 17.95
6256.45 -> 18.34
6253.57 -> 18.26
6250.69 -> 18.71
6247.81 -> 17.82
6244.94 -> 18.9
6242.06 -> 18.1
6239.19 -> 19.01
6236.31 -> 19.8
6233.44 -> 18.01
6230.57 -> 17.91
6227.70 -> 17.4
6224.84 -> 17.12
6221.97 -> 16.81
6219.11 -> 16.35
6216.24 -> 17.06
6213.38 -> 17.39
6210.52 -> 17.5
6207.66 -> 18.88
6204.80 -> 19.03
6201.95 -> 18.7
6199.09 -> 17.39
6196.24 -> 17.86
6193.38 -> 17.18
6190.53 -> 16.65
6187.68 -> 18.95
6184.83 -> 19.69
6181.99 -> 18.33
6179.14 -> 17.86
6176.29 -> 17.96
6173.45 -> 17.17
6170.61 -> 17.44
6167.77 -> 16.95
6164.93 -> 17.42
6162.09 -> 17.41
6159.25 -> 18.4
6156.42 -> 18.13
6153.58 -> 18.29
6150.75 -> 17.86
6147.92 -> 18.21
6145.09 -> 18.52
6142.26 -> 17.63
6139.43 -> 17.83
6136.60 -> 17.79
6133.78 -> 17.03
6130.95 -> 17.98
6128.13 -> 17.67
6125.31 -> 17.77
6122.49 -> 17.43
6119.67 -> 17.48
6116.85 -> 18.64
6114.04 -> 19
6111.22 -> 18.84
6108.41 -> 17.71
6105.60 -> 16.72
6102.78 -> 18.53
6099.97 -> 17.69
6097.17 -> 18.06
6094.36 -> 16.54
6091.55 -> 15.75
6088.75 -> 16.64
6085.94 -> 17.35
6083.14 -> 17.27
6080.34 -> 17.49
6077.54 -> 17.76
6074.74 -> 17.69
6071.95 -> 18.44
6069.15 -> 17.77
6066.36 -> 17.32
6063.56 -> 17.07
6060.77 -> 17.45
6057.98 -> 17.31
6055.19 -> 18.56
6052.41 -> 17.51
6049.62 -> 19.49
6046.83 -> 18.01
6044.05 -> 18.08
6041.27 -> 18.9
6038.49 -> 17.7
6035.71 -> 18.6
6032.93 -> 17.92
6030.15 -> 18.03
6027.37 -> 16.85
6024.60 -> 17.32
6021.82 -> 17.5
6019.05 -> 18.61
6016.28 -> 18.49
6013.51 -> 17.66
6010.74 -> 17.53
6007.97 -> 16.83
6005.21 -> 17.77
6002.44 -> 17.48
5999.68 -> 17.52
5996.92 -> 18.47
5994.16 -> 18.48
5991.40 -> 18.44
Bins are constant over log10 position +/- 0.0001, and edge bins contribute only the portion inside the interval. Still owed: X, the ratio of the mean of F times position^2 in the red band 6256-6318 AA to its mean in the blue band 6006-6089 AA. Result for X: 1.11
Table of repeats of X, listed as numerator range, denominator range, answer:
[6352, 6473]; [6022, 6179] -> 1.10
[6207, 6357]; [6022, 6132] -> 1.10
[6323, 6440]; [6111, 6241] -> 1.06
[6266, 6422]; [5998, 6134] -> 1.12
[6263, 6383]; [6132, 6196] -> 1.09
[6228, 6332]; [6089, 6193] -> 1.08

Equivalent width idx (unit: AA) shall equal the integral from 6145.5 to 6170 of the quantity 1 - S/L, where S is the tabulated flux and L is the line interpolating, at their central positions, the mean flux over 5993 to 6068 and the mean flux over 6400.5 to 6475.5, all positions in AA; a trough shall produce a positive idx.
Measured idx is -0.3 AA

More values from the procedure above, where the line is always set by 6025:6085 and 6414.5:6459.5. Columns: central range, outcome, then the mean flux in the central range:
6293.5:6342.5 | -3.6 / 18.3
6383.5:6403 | -1.6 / 18.1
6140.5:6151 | -0.3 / 18.1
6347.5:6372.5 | -3.0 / 18.9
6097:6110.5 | -0.1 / 17.8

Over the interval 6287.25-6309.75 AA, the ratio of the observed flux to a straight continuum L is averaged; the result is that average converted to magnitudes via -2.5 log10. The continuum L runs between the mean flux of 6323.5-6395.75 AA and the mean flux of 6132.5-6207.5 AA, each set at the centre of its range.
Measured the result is 0.01 mag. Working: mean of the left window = 17.9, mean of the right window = 18.5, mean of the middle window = 18.1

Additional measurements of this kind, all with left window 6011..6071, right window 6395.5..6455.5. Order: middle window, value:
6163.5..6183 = 0.00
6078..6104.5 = 0.03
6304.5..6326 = -0.06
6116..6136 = 0.00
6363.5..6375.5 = -0.11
